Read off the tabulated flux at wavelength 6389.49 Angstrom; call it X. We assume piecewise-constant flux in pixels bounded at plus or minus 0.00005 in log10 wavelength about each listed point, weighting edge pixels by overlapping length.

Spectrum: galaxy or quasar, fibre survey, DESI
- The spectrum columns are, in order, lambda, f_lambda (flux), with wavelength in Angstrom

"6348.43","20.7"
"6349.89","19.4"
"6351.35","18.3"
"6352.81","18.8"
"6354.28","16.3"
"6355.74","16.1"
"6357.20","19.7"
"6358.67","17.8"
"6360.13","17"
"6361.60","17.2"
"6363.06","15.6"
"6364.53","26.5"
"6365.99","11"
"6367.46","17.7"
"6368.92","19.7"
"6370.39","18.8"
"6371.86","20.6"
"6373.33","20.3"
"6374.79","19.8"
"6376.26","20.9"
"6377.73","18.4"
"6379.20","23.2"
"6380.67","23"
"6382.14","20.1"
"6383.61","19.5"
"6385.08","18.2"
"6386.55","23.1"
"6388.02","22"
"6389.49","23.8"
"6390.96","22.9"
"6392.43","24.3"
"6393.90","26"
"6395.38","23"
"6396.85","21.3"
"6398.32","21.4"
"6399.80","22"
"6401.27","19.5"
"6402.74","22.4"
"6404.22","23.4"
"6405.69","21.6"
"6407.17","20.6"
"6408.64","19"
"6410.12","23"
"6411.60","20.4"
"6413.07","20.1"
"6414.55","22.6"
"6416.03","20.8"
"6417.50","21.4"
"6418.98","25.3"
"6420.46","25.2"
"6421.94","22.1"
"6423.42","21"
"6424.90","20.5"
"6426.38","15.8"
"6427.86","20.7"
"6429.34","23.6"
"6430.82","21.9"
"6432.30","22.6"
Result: 23.8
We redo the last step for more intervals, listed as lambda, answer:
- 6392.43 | 24.3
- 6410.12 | 23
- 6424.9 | 20.5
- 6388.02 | 22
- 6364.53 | 26.5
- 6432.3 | 22.6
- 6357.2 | 19.7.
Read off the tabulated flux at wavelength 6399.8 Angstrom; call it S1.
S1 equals 22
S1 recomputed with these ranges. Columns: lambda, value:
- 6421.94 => 22.1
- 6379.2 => 23.2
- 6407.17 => 20.6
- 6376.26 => 20.9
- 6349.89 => 19.4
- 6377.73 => 18.4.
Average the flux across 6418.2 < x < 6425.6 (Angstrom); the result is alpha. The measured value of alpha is 22.8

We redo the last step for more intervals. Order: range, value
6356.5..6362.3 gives 17.9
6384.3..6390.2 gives 21.8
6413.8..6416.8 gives 21.7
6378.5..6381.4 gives 23.1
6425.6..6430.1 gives 20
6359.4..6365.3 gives 19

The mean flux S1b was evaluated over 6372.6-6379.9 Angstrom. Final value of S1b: 20.5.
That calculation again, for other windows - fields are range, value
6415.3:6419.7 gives 22.5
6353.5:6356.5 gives 16.3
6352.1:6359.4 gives 17.7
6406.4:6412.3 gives 20.7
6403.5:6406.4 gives 22.5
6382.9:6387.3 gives 20.3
